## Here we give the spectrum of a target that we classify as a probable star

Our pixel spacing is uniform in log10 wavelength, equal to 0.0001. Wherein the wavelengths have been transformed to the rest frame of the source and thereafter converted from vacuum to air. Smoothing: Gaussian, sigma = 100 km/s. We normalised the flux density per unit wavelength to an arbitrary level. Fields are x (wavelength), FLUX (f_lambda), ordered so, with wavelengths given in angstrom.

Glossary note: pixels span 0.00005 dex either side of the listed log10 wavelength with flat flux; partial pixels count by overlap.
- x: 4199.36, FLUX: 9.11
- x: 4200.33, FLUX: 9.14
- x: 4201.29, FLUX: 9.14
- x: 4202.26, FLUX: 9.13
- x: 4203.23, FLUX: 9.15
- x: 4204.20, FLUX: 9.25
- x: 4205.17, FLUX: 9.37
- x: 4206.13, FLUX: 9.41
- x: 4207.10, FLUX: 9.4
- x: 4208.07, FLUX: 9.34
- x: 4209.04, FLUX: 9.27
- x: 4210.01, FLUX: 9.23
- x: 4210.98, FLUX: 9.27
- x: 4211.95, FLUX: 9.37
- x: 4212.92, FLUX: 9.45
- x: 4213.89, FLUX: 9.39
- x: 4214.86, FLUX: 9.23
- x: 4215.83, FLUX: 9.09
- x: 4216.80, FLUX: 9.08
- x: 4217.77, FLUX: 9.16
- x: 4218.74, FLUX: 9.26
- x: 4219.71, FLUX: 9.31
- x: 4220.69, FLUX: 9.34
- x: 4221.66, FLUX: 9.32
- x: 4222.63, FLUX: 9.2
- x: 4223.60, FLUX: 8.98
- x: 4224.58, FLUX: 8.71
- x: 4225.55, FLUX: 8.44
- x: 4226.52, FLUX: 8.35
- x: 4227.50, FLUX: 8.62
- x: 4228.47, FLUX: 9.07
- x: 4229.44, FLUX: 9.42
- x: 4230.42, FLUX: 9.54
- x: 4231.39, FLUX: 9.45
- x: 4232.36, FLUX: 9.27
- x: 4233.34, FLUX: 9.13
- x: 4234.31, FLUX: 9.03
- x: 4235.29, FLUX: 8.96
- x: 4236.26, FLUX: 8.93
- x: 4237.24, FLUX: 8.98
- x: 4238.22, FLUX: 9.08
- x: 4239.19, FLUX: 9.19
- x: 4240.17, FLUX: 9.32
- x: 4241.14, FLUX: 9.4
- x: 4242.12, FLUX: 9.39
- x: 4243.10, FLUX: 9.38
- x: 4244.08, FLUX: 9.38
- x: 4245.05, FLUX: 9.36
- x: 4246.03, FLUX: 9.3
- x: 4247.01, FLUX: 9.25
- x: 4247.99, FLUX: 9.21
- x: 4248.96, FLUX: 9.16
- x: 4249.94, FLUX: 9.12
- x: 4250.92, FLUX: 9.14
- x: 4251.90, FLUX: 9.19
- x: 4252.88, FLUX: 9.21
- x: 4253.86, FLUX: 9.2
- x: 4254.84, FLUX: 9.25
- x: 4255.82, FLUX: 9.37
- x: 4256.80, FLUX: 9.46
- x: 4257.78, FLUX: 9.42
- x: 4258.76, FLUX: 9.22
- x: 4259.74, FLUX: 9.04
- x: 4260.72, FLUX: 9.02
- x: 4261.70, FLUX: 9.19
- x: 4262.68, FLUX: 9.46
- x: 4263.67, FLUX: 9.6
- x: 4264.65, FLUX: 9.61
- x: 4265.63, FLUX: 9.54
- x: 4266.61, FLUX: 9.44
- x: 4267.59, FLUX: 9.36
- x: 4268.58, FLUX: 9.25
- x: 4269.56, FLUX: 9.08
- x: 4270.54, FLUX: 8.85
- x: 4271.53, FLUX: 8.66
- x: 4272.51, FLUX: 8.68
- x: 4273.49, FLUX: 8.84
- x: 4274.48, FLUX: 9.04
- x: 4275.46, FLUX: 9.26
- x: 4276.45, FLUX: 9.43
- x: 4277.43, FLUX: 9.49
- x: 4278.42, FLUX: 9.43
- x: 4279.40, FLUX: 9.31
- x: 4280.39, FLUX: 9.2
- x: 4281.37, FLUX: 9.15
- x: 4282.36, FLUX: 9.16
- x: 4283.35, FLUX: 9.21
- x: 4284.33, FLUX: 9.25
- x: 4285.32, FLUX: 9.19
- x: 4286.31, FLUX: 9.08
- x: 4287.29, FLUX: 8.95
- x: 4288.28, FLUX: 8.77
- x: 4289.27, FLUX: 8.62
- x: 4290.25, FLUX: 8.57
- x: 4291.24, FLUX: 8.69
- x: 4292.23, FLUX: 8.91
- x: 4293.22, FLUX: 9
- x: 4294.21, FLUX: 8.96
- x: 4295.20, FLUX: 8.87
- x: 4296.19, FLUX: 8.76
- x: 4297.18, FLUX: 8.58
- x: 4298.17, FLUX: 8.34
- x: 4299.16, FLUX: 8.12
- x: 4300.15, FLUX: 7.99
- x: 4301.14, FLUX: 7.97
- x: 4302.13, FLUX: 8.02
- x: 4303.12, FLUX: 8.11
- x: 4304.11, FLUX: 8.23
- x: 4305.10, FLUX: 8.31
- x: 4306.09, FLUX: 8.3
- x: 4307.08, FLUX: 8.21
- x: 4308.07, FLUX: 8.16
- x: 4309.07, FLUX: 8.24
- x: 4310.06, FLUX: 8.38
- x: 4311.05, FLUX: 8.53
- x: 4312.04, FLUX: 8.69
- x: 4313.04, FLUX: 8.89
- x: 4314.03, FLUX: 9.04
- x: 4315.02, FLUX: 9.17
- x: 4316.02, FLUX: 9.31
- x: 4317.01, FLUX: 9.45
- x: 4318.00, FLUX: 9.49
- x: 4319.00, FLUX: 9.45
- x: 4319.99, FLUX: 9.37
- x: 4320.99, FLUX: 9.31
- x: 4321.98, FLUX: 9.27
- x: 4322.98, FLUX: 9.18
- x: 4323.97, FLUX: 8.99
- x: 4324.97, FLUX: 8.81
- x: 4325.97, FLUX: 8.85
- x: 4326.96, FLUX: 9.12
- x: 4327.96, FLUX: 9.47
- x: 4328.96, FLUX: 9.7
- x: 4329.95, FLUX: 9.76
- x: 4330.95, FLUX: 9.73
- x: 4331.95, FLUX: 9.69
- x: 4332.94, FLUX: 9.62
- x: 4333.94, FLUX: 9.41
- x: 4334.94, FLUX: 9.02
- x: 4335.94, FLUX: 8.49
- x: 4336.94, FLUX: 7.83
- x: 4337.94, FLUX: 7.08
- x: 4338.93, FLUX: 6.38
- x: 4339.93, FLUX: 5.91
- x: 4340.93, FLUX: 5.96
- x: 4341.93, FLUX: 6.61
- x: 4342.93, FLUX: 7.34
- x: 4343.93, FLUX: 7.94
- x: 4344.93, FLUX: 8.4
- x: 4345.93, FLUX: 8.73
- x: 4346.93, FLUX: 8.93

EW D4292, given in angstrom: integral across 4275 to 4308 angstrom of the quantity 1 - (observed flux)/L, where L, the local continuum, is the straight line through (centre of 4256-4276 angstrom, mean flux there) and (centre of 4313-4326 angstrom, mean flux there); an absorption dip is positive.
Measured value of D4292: 1.6 angstrom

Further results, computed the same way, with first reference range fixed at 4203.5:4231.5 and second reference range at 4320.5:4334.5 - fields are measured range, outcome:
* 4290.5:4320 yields 2.1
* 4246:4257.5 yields 0.0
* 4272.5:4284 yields 0.1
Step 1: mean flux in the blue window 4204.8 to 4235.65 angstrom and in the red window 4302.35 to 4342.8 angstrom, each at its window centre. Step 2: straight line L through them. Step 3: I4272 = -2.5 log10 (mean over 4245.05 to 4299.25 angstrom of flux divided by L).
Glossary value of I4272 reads -0.03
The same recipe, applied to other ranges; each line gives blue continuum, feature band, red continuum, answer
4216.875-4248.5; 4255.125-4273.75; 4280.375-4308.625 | -0.04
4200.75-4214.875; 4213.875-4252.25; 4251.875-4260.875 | 0.01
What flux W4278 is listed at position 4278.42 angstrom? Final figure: 9.43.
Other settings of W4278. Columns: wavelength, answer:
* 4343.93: 7.94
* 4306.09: 8.3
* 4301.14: 7.97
